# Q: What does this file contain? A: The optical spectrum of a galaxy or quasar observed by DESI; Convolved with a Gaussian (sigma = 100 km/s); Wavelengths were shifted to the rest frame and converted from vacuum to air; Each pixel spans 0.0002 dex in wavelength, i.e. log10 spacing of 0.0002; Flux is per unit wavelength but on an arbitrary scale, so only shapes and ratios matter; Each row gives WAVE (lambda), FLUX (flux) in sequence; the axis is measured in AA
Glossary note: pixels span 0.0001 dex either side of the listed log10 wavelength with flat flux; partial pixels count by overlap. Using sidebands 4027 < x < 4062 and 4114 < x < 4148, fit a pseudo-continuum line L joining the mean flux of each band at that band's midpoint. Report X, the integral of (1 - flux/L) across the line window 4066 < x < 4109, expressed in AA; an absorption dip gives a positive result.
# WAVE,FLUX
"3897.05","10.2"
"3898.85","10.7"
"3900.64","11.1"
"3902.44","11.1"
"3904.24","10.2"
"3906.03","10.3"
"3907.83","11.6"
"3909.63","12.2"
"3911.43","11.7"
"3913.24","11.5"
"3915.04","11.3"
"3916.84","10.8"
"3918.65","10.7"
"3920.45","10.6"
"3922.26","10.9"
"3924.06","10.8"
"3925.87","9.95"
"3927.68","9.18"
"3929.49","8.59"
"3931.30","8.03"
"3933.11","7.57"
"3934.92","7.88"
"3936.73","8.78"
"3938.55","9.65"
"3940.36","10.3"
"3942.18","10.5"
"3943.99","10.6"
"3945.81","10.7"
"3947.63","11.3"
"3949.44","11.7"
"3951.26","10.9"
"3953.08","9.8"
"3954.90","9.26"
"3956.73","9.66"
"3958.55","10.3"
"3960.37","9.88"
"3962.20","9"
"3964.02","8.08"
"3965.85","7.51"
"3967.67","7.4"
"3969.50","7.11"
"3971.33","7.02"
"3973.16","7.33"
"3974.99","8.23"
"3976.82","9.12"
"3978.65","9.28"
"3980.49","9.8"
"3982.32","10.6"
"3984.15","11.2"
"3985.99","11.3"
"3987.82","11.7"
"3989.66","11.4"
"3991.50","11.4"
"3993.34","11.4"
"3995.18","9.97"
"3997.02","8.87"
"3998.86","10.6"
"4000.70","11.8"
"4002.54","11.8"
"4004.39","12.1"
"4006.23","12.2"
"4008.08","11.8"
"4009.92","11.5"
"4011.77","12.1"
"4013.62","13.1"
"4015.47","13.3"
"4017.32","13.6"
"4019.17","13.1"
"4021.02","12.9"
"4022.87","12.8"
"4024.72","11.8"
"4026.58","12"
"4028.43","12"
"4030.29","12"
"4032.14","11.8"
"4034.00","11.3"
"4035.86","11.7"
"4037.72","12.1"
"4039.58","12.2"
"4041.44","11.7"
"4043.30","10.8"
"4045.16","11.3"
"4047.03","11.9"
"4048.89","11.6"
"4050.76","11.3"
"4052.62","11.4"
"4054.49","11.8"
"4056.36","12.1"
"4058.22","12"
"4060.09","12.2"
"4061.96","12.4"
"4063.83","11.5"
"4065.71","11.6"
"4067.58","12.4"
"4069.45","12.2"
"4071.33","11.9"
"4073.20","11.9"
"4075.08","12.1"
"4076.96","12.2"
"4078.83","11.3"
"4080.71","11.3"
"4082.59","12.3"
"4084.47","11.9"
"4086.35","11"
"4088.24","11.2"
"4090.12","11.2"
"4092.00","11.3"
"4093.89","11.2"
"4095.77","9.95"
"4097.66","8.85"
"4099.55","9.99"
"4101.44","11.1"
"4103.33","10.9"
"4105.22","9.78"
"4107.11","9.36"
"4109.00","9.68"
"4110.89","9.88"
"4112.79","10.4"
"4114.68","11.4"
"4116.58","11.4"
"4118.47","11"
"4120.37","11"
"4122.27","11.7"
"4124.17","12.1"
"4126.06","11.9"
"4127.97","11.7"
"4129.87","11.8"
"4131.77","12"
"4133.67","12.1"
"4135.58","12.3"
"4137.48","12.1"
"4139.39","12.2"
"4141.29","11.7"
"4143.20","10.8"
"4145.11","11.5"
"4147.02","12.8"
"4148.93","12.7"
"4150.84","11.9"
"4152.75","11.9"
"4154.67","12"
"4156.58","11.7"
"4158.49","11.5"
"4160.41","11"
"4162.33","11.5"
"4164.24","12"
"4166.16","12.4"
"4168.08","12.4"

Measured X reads 2.3 AA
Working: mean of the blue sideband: 11.8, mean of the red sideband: 11.8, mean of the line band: 11.1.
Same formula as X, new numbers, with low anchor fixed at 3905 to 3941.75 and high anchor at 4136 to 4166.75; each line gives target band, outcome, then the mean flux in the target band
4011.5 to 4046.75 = -4.07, 12.2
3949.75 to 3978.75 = 4.56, 8.79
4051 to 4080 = -1.84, 11.9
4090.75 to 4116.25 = 2.58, 10.3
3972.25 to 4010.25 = 0.06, 10.6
